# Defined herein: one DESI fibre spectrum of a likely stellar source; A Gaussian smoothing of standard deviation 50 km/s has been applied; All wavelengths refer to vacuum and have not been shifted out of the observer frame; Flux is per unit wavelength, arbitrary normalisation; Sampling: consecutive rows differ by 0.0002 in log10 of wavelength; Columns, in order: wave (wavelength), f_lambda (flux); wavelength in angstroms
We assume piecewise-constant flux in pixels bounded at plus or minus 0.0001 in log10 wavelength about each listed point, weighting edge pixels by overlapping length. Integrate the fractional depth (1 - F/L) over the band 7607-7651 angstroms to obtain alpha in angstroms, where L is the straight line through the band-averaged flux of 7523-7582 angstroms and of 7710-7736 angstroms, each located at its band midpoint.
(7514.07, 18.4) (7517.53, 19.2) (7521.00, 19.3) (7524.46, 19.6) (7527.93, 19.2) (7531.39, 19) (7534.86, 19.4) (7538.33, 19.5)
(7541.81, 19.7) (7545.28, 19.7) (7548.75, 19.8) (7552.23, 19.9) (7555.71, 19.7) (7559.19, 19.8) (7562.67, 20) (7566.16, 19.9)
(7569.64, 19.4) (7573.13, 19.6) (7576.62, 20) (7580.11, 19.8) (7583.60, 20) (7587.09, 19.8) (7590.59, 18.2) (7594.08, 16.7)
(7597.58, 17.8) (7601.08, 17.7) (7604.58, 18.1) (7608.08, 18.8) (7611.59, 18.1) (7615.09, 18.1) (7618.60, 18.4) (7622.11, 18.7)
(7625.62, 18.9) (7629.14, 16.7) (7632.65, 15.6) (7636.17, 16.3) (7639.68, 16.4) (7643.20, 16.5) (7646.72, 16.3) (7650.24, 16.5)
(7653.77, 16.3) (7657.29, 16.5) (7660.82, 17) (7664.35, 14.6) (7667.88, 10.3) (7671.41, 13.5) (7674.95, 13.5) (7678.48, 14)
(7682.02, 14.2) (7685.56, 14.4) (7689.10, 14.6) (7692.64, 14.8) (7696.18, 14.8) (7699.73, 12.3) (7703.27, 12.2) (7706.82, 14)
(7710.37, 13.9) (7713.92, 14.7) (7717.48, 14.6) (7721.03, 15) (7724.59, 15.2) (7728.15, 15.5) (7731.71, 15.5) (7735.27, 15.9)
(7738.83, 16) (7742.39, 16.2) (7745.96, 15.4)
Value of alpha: 0.7 angstroms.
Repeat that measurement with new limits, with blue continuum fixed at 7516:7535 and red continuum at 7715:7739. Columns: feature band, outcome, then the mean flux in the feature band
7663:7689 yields 4.4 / 13.6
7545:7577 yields -2.1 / 19.8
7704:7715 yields 1.2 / 14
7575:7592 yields -1.4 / 19.6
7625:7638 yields 0.4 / 16.7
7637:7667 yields 1.3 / 16.1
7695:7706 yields 1.9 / 13.1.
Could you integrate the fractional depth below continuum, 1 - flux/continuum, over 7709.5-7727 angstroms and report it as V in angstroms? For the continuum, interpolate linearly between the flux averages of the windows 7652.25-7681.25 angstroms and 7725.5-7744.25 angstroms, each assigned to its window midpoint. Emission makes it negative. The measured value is 0.81 angstroms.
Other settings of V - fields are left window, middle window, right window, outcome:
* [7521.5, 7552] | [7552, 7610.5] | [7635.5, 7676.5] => -3.8 angstroms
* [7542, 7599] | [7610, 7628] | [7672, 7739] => -0.8 angstroms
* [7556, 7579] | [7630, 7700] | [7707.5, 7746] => 8.3 angstroms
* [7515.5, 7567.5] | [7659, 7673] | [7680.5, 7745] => 1.9 angstroms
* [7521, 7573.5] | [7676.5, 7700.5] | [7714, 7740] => 3.0 angstroms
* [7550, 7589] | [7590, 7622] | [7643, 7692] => -0.2 angstroms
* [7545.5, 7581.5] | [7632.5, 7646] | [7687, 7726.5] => 0.4 angstroms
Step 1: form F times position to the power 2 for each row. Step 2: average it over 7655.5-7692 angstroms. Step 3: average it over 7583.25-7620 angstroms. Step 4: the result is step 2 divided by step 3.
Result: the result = 0.8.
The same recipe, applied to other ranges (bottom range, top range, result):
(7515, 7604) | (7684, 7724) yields 0.76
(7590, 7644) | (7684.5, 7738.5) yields 0.85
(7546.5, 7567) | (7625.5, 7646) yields 0.85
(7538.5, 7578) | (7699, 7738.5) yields 0.77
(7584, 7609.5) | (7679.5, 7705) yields 0.78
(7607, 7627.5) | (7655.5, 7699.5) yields 0.79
